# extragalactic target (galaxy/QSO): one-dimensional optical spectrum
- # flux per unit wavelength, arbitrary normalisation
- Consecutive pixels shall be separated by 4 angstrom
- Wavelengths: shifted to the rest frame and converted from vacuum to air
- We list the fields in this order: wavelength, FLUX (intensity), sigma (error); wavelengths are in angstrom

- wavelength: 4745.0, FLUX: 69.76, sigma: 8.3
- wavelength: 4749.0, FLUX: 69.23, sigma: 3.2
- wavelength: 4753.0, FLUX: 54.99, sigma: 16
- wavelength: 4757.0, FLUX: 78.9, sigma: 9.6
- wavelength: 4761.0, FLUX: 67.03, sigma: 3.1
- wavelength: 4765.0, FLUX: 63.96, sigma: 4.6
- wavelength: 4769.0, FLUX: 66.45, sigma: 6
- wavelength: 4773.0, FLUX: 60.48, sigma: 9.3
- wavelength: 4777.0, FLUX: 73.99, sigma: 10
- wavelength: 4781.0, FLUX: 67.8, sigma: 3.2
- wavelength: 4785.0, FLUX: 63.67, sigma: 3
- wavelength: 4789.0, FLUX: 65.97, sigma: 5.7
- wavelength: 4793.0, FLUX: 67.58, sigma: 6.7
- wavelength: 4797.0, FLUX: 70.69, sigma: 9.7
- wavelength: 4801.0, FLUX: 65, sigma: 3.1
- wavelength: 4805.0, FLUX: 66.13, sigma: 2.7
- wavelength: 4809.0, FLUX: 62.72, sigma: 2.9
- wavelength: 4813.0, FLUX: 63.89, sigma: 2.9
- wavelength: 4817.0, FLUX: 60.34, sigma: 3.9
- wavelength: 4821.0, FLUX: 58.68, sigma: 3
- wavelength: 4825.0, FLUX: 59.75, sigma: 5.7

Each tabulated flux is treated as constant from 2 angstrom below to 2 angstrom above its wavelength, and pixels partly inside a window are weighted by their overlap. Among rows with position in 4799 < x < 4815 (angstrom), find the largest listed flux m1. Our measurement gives 66.13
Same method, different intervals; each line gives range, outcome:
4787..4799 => 70.69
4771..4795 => 73.99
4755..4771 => 78.9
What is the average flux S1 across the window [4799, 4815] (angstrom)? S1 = 64.4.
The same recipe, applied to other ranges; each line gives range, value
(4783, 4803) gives 66.6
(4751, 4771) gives 66.3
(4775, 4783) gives 70.9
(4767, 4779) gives 67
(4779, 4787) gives 65.7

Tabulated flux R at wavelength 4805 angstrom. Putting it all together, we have 66.13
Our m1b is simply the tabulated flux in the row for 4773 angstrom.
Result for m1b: 60.48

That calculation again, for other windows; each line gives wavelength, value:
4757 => 78.9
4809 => 62.72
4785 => 63.67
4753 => 54.99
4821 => 58.68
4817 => 60.34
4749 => 69.23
